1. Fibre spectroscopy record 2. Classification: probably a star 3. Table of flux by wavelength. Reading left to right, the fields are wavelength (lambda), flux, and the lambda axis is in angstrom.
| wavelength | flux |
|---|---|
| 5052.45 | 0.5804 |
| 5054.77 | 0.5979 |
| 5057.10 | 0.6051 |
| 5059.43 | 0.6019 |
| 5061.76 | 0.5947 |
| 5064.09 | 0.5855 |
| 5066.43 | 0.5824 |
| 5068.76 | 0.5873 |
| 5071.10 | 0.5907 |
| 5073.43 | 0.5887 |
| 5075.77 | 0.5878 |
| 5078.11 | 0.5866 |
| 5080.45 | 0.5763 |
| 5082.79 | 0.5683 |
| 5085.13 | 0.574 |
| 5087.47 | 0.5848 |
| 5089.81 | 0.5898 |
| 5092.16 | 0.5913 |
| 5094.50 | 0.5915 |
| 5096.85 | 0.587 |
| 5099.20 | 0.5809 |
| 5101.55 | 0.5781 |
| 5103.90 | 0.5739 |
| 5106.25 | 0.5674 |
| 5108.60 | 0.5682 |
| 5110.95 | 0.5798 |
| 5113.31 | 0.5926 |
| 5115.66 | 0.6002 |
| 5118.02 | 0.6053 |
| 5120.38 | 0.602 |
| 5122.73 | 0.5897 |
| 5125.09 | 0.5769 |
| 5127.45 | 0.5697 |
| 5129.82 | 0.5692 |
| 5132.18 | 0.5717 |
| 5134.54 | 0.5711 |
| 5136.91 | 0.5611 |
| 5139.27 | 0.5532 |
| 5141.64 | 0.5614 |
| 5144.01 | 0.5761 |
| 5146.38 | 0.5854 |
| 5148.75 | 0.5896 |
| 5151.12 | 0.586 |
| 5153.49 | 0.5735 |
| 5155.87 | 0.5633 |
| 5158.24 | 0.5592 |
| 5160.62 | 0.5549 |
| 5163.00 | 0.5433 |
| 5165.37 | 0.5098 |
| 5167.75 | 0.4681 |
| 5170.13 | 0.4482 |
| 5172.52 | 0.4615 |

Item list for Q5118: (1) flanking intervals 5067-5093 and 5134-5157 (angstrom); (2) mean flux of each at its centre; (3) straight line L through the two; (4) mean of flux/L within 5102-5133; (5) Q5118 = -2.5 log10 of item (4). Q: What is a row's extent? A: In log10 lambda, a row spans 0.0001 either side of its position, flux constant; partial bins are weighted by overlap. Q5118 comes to -0.01 mag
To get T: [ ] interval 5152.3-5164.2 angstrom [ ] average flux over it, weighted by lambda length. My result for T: 0.559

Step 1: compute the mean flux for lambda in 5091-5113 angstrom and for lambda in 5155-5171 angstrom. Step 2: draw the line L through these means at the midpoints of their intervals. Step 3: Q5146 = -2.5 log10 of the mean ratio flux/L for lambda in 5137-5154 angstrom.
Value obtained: -0.07 mag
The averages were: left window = 0.58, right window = 0.522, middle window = 0.574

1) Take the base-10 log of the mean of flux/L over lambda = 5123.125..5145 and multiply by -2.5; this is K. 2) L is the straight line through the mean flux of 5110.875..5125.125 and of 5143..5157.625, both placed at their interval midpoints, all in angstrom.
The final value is 0.03 mag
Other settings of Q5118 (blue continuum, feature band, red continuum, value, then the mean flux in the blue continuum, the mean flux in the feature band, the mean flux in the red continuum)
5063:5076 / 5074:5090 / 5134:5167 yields 0.00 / 0.587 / 0.581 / 0.562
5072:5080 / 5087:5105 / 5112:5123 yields 0.01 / 0.587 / 0.585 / 0.599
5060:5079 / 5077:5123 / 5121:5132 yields 0.00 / 0.588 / 0.584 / 0.577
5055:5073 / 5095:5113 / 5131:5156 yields 0.01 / 0.593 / 0.578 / 0.572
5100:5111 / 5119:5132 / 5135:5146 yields -0.02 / 0.573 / 0.581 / 0.565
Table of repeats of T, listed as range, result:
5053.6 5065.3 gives 0.597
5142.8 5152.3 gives 0.584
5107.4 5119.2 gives 0.589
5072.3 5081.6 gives 0.584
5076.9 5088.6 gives 0.578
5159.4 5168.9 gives 0.519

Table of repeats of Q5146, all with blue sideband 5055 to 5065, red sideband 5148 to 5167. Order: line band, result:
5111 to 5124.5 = -0.04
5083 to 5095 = 0.00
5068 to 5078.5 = 0.01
